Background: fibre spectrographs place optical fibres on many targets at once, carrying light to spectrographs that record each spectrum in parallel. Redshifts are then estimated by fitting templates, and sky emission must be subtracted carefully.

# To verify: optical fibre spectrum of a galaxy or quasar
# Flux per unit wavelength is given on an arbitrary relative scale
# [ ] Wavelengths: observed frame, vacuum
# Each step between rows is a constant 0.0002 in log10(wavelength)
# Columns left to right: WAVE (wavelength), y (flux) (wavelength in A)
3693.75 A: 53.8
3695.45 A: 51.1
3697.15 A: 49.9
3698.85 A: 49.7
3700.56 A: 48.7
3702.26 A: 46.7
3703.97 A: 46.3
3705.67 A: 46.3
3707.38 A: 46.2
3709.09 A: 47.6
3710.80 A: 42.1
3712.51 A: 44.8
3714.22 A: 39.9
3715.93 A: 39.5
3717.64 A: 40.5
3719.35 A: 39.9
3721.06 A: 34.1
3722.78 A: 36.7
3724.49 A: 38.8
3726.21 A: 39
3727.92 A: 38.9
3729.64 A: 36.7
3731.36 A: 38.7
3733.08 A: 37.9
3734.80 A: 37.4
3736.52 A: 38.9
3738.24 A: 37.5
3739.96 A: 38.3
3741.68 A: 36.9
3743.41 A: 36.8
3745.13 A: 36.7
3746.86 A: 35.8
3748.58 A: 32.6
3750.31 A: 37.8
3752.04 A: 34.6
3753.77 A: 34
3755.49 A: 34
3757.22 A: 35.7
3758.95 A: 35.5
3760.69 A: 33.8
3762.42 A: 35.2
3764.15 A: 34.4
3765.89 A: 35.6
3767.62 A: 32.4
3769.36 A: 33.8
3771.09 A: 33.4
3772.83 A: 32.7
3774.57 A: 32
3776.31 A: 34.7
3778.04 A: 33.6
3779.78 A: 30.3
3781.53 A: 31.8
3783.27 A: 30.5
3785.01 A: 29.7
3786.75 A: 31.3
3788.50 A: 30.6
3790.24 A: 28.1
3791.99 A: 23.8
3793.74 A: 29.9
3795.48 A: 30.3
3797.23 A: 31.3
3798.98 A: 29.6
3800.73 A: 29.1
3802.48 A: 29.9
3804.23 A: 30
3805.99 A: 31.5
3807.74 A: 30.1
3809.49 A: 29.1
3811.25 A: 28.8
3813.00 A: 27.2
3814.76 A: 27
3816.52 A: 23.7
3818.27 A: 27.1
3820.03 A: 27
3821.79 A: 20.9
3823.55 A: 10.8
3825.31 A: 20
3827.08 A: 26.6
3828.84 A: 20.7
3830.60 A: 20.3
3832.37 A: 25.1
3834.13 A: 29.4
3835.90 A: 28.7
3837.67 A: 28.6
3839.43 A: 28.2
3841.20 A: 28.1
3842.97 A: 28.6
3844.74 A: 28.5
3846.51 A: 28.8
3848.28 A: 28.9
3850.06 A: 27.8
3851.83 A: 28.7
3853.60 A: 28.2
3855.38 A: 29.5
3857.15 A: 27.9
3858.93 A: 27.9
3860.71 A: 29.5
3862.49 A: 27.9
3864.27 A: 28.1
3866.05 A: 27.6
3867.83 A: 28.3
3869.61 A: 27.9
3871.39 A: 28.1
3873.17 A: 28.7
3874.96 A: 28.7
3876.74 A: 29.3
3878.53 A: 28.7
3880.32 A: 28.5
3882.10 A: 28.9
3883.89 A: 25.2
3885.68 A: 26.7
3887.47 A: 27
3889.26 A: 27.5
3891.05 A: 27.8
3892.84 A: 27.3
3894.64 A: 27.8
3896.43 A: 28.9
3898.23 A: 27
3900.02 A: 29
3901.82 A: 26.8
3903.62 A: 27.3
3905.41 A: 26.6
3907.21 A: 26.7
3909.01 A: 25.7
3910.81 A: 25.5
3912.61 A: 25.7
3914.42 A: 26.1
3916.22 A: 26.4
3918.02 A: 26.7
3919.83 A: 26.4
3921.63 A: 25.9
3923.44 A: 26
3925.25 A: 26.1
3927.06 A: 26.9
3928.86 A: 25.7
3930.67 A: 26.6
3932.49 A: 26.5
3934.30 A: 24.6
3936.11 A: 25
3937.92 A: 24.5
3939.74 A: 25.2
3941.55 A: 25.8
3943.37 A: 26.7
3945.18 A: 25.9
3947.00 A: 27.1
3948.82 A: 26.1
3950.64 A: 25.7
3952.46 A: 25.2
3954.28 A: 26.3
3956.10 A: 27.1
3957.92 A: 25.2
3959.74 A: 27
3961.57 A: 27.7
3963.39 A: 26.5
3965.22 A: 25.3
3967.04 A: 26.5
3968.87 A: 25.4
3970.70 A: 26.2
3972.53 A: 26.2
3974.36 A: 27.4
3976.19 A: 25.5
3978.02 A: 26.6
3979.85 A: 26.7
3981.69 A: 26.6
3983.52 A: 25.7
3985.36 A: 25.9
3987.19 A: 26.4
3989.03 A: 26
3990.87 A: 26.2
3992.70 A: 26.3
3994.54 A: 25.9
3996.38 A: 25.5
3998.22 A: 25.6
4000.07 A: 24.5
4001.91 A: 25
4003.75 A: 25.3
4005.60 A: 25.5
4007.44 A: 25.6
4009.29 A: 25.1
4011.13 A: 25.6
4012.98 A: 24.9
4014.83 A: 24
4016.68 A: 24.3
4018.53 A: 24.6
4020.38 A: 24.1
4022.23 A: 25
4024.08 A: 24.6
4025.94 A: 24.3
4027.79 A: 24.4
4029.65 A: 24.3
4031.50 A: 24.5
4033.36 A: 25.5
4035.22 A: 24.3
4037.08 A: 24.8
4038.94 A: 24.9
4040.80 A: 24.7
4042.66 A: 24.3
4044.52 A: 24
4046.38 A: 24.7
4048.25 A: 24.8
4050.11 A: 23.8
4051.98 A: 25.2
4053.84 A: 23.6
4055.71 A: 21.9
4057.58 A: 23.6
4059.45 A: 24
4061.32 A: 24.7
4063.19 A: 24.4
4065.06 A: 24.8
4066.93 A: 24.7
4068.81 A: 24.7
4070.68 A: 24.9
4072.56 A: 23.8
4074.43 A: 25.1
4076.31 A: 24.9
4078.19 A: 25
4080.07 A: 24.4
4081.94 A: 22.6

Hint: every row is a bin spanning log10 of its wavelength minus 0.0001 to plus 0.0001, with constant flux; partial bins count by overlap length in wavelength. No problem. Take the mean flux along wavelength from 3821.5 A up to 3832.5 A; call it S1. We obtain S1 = 20.3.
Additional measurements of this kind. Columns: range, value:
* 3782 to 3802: 29.5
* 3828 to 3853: 27.2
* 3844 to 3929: 27.5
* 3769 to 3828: 28.6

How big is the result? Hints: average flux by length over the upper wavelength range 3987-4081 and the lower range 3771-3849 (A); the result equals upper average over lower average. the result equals 0.88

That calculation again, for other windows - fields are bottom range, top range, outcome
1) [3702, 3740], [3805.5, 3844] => 0.64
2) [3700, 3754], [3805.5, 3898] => 0.69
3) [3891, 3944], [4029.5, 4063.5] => 0.92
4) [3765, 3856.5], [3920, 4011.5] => 0.91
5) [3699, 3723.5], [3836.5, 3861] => 0.66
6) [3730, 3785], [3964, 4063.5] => 0.72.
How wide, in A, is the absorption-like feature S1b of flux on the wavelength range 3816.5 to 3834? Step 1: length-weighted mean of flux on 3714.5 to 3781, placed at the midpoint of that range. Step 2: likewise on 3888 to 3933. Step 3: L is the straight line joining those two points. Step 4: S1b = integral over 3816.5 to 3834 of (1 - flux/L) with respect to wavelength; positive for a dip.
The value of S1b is 5.0 A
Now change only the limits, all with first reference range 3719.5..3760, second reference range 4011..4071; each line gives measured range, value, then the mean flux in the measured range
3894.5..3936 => 4.3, 26.5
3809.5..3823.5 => 3.5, 25.3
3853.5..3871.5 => 1.9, 28.3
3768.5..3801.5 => 3.8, 30.9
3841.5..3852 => 1.2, 28.5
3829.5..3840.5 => 2.1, 26.6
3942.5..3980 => 1.9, 26.3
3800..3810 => 1.2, 30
